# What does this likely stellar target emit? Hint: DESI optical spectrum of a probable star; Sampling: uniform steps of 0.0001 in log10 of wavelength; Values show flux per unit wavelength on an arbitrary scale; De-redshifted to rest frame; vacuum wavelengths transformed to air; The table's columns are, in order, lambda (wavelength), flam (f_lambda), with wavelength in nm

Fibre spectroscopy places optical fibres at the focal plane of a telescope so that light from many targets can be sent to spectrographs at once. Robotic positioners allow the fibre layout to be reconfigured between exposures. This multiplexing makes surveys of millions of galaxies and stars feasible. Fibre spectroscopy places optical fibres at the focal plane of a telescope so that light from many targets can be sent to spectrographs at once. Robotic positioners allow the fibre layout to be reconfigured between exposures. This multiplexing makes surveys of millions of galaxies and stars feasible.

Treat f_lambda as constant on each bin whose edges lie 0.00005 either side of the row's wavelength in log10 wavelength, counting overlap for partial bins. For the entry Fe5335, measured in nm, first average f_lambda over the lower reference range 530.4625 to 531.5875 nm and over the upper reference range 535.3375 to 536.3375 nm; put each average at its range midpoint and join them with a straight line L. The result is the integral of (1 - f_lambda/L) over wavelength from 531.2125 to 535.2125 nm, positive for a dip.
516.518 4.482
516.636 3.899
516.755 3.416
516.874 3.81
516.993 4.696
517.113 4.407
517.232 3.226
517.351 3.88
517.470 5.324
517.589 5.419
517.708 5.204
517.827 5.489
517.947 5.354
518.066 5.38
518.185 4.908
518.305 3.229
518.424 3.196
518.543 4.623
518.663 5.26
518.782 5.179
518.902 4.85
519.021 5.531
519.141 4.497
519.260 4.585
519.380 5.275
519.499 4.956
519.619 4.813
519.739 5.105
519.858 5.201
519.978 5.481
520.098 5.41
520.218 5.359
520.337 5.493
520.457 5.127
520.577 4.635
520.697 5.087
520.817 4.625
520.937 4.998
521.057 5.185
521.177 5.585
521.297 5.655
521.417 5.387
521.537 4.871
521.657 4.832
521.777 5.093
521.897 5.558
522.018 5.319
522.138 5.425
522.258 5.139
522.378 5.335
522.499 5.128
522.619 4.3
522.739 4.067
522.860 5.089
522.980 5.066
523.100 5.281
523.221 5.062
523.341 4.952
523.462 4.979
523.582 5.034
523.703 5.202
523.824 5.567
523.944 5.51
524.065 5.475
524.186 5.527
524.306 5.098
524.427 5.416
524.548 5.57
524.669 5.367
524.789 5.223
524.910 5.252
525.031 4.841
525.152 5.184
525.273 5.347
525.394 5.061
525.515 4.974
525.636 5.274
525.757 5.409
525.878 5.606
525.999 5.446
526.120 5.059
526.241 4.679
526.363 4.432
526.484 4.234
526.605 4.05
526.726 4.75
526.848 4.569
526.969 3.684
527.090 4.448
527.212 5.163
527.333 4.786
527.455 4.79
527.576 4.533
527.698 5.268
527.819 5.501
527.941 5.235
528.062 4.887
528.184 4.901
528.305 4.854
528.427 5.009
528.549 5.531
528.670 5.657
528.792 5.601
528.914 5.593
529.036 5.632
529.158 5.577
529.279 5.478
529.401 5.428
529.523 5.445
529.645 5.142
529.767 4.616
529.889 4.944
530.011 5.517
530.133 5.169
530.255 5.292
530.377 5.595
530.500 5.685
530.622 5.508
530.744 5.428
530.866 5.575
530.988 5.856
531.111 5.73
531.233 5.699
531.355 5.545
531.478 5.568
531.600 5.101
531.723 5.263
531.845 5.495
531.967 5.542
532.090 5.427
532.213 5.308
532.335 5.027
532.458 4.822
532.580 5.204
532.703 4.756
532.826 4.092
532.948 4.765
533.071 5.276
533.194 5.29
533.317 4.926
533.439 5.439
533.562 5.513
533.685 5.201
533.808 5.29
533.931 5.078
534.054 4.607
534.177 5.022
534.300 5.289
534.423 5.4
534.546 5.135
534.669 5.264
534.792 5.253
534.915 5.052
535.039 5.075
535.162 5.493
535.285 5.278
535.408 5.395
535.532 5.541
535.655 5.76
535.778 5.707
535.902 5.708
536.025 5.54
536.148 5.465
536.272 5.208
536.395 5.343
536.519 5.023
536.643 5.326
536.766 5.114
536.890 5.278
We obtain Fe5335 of 0.280 nm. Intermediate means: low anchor 5.6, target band 5.18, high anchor 5.54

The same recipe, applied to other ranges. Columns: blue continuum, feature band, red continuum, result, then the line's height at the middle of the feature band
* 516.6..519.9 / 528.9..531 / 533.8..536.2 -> -0.11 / 5.12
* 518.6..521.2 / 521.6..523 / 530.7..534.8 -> 0.03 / 5.12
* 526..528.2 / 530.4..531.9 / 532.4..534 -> -0.18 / 4.94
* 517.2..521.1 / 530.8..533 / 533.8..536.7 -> -0.02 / 5.22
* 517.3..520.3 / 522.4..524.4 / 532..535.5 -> -0.03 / 5.01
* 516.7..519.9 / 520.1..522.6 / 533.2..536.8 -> -0.20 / 4.81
